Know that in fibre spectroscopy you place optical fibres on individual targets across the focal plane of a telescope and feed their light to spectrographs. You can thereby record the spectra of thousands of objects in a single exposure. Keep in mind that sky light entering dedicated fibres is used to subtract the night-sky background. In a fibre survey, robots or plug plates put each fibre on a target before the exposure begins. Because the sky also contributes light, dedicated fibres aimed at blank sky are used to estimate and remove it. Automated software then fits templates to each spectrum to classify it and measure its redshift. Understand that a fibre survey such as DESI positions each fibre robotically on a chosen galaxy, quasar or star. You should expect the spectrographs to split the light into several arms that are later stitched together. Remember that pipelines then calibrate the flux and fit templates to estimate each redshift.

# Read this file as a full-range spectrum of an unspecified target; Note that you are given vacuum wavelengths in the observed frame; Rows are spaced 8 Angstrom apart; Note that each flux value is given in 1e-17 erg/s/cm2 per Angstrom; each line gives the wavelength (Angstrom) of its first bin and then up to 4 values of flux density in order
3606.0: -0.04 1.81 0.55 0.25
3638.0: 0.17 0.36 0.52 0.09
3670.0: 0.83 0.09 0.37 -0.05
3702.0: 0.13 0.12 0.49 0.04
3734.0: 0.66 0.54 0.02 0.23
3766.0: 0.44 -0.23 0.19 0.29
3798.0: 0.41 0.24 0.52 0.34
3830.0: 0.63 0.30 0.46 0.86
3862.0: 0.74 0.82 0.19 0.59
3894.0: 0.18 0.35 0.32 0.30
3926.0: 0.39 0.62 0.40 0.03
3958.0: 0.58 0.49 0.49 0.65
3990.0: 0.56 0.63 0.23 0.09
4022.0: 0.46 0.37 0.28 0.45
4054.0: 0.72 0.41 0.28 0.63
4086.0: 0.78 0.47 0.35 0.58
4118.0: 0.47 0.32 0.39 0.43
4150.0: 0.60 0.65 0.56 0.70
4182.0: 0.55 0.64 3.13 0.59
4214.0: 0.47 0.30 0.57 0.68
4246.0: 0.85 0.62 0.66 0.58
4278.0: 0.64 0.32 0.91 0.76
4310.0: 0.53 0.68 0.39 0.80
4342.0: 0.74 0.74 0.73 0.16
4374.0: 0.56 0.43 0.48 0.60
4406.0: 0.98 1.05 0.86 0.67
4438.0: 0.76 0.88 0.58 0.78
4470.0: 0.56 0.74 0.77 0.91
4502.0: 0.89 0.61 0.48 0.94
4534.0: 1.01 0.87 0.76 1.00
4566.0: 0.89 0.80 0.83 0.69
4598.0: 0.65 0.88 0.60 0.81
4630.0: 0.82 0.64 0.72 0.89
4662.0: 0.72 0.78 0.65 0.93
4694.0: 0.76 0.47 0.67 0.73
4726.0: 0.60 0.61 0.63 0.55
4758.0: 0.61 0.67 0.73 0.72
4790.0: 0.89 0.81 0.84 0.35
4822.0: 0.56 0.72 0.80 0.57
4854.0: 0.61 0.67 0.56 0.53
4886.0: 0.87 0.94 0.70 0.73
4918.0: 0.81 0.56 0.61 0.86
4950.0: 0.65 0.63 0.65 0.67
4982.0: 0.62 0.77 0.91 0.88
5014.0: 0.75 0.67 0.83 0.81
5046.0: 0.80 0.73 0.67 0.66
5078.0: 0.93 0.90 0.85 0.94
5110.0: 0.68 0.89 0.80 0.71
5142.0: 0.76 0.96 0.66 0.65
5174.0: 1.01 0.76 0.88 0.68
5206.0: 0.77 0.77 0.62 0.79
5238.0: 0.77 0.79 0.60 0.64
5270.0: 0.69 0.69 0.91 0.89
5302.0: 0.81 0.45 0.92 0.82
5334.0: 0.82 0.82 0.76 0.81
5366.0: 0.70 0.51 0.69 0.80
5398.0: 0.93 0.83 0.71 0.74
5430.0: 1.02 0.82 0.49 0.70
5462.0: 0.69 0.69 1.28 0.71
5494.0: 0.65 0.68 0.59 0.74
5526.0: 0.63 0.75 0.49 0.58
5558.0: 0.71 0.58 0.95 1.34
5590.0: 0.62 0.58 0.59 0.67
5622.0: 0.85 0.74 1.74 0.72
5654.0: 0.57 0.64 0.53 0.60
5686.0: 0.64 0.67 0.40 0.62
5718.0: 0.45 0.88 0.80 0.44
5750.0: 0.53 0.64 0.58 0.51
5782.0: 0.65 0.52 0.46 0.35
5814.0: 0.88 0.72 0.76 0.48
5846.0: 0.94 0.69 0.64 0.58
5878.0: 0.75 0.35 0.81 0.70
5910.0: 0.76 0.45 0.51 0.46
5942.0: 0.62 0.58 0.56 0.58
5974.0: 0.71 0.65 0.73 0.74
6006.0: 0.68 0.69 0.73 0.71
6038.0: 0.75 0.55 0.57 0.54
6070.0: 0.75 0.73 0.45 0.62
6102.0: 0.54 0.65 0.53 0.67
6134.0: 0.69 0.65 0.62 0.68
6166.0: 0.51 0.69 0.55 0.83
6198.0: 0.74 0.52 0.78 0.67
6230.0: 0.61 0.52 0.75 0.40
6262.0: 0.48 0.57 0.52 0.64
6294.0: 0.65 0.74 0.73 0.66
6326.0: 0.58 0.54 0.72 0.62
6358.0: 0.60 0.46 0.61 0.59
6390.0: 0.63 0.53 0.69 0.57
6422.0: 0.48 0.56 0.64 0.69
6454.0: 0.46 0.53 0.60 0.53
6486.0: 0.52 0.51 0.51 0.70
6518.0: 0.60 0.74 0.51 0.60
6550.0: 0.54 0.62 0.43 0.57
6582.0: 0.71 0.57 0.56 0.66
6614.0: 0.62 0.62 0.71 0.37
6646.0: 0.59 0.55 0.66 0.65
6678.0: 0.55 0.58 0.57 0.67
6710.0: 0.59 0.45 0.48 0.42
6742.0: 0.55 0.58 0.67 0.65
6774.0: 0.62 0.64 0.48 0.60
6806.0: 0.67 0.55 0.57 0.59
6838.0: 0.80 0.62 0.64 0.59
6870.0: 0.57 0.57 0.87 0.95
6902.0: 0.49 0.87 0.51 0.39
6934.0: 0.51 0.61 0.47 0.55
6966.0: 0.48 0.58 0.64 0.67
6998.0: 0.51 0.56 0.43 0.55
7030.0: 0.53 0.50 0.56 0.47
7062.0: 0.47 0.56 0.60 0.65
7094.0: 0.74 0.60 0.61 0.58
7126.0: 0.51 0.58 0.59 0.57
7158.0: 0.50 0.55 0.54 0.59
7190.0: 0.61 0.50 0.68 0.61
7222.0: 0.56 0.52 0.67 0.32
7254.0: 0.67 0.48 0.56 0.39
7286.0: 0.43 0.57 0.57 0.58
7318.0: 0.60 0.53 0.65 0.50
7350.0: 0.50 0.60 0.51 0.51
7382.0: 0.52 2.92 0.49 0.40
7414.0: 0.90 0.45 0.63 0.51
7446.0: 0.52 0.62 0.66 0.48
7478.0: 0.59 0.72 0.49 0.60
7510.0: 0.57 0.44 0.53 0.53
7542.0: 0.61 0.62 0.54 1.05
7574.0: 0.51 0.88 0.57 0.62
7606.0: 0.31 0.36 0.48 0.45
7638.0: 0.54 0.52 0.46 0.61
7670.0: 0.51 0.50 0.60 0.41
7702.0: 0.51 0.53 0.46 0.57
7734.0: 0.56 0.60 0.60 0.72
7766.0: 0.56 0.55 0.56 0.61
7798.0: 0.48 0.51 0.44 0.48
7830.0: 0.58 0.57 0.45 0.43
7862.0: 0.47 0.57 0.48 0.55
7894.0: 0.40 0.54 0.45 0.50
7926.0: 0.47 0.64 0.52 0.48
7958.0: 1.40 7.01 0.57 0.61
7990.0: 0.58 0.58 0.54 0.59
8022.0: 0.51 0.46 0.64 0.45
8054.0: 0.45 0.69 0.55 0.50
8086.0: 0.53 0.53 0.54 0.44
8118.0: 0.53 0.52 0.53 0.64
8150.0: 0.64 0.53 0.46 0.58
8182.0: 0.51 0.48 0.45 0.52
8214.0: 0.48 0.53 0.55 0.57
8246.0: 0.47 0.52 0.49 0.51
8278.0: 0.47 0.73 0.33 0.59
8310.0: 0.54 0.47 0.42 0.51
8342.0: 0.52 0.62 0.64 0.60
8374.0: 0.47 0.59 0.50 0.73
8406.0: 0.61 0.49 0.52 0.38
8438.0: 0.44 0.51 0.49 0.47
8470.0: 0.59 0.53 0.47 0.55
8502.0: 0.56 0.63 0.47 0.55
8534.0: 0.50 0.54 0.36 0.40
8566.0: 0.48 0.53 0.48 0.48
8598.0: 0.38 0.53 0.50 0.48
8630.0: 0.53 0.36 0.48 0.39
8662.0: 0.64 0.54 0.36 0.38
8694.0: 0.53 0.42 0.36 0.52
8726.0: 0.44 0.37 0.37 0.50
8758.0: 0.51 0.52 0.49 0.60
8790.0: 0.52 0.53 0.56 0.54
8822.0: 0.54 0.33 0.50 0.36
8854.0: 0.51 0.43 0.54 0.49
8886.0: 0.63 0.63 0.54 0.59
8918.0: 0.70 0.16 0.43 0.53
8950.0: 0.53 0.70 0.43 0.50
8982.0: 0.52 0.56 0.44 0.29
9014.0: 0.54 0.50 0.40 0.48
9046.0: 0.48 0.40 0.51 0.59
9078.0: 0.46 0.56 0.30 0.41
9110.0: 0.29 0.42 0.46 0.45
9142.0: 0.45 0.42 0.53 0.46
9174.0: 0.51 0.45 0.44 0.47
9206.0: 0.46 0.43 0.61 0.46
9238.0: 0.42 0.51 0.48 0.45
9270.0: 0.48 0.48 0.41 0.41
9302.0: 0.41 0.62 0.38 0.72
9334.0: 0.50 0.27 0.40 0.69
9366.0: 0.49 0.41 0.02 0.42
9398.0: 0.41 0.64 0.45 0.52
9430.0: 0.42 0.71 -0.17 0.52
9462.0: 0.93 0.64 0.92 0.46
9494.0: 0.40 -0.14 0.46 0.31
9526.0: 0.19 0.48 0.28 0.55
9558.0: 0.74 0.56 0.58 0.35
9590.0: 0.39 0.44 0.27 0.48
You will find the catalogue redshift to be 0.13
